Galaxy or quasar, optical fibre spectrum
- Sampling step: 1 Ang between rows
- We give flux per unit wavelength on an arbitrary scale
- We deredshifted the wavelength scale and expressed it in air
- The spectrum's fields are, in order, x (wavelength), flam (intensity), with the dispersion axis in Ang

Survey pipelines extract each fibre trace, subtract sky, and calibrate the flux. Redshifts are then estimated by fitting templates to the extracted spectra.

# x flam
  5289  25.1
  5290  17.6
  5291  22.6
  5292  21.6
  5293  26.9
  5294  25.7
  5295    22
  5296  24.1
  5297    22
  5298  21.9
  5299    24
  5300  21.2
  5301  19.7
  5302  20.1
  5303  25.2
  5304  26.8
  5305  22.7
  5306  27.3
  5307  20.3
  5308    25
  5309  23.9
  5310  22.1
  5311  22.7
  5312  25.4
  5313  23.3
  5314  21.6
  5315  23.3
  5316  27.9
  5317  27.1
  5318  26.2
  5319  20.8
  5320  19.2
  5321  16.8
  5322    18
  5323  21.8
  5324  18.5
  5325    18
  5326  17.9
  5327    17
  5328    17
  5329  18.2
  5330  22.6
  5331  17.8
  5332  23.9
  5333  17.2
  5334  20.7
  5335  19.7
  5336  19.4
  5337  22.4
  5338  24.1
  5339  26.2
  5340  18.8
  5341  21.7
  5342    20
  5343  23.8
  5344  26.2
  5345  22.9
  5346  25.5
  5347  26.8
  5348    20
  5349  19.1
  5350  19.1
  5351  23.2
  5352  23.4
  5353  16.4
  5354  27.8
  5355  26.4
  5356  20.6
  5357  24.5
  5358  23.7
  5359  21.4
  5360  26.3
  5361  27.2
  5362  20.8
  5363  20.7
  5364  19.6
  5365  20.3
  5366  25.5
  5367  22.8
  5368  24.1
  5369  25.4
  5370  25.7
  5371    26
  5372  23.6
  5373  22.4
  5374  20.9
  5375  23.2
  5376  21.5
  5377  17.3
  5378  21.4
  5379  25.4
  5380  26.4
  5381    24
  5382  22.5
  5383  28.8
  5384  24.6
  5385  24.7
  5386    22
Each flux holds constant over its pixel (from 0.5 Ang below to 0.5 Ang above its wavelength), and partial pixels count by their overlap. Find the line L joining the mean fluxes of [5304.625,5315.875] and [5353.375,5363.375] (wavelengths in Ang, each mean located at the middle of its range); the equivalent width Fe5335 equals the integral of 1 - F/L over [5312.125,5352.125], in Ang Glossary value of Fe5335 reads 3.8 Ang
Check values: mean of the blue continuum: 23.6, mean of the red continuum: 23.9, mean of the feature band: 21.4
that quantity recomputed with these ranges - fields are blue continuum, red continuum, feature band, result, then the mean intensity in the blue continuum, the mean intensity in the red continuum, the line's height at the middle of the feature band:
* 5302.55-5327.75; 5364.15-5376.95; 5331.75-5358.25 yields 0.49 Ang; 22.3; 23.1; 22.7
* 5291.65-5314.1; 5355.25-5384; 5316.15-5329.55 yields 1.94 Ang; 23.3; 23.3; 23.3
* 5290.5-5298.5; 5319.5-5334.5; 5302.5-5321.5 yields -2.31 Ang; 23.3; 19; 21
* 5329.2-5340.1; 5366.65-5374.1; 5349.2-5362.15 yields -0.13 Ang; 21.2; 24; 22.9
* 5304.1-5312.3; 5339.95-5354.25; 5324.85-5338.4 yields 1.88 Ang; 23.8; 22.3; 22.9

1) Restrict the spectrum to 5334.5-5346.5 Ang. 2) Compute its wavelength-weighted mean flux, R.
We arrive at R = 22.6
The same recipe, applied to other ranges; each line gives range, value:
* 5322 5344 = 20.4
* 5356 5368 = 22.9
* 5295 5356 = 22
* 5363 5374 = 23.3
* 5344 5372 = 23.2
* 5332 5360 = 22.4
